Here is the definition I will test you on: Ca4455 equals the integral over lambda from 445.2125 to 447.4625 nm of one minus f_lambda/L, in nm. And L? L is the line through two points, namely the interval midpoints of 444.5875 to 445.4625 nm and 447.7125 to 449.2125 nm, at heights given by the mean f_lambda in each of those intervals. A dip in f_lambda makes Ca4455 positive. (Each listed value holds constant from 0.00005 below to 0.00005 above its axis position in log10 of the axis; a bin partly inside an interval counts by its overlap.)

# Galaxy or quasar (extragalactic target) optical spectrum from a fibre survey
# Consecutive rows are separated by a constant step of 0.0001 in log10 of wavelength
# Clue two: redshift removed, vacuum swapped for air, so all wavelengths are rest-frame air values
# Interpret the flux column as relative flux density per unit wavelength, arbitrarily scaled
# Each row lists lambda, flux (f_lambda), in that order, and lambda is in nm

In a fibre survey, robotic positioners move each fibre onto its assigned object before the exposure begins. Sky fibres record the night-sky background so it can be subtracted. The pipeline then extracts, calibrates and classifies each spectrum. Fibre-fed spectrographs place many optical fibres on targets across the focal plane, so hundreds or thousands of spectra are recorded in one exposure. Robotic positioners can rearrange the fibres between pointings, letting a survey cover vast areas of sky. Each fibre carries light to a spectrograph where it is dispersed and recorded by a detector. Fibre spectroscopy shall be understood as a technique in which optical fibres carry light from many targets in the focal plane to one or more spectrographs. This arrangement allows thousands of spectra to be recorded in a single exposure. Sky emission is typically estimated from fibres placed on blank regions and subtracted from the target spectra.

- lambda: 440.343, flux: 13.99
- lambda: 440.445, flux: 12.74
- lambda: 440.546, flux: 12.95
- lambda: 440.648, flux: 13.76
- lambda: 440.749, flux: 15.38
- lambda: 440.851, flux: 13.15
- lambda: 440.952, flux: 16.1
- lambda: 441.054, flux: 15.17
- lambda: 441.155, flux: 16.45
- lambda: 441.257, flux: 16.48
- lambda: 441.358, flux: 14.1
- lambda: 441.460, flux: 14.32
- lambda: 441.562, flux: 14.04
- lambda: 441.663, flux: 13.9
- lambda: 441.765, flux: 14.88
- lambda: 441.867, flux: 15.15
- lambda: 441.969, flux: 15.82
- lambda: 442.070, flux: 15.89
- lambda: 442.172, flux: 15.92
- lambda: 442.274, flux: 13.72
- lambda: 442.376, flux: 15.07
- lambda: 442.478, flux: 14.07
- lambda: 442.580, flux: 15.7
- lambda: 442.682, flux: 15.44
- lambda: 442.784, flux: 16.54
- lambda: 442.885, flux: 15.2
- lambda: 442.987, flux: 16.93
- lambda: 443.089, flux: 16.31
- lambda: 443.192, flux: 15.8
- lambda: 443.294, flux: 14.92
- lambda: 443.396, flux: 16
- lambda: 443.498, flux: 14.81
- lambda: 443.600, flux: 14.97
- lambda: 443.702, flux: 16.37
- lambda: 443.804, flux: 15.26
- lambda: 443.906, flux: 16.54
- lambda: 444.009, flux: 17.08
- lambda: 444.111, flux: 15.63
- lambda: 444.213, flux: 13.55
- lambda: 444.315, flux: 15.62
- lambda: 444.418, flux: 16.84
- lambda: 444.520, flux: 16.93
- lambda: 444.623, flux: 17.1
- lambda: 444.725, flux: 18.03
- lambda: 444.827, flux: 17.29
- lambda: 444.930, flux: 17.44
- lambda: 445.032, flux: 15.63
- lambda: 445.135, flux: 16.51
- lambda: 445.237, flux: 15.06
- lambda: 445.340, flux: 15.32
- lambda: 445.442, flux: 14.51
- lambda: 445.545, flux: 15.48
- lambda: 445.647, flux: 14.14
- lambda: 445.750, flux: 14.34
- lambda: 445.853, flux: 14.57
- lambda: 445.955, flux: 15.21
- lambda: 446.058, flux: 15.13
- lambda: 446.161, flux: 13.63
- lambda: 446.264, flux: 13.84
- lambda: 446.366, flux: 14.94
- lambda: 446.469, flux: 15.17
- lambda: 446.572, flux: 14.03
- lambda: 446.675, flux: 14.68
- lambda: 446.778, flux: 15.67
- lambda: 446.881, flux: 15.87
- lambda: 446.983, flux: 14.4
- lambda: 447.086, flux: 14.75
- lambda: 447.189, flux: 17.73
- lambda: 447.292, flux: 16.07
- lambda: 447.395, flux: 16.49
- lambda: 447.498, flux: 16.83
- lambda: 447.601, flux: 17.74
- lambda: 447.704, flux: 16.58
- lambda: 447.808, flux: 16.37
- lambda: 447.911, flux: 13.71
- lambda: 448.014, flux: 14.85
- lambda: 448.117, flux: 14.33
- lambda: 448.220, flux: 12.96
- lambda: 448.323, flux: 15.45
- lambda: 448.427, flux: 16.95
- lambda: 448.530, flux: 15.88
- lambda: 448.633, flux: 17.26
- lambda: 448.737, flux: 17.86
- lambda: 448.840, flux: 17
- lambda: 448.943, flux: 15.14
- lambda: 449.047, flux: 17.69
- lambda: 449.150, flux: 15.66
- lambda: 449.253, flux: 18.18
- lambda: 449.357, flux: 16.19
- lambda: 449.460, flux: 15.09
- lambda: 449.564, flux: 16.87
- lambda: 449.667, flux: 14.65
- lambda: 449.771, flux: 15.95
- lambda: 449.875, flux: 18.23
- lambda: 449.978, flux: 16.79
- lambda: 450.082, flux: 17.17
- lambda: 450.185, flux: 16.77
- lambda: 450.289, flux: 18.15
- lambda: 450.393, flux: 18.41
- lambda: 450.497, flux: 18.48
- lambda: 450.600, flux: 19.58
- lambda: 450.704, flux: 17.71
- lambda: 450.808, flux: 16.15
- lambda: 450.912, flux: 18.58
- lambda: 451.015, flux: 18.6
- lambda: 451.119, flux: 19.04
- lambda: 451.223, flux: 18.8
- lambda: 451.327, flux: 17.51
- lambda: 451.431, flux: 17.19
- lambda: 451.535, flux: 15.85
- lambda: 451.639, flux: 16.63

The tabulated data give 0.15 nm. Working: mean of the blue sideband 16.4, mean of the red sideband 15.8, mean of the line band 15.1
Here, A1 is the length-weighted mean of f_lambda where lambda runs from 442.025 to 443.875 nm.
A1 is 15.5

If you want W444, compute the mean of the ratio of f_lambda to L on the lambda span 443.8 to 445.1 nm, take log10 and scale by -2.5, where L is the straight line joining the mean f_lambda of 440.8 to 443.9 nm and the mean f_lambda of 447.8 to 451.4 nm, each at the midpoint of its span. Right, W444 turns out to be -0.05 mag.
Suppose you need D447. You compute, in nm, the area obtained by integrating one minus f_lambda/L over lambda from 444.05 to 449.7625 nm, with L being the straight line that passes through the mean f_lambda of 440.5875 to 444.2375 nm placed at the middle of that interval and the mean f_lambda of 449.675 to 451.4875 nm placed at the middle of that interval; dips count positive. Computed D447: 0.310 nm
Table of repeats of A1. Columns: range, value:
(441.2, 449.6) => 15.6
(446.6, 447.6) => 15.9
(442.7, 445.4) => 16.1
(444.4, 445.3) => 16.7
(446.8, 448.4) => 15.6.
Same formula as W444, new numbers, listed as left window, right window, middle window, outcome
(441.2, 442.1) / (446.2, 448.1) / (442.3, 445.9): -0.04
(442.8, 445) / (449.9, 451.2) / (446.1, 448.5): 0.12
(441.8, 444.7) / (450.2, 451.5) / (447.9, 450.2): 0.09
